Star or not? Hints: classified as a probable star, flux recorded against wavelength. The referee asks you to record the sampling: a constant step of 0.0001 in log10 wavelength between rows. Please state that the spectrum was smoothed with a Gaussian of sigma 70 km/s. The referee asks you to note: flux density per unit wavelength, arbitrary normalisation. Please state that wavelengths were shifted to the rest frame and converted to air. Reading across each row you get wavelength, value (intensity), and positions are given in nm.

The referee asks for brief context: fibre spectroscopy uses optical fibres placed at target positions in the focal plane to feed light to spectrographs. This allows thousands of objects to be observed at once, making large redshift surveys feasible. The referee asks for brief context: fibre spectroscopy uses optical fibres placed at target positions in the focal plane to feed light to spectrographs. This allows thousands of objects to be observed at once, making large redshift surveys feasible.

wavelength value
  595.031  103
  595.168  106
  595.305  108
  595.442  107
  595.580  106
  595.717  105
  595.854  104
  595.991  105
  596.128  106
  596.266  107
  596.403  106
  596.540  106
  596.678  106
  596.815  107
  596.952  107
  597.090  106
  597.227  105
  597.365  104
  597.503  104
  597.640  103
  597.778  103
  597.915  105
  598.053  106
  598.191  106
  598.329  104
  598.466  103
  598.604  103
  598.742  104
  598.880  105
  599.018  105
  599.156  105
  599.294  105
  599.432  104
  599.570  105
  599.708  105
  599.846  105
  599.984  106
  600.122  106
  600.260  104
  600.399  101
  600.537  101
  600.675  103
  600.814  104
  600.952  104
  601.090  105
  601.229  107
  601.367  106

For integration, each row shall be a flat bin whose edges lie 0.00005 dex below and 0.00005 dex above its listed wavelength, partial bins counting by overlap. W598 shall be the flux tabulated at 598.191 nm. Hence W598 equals 106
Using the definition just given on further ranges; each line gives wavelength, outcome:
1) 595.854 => 104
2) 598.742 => 104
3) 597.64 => 103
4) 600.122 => 106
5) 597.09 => 106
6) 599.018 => 105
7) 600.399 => 101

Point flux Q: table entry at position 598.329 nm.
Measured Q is 104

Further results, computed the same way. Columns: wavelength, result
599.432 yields 104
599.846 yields 105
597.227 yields 105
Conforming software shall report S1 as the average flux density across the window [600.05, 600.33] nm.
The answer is 105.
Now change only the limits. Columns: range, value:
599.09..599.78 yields 105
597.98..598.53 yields 105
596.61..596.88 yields 107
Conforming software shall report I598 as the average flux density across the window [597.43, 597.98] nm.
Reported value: 104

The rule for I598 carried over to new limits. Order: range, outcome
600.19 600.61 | 102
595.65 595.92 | 105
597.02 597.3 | 105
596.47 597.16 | 106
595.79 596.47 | 106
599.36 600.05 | 105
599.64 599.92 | 105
